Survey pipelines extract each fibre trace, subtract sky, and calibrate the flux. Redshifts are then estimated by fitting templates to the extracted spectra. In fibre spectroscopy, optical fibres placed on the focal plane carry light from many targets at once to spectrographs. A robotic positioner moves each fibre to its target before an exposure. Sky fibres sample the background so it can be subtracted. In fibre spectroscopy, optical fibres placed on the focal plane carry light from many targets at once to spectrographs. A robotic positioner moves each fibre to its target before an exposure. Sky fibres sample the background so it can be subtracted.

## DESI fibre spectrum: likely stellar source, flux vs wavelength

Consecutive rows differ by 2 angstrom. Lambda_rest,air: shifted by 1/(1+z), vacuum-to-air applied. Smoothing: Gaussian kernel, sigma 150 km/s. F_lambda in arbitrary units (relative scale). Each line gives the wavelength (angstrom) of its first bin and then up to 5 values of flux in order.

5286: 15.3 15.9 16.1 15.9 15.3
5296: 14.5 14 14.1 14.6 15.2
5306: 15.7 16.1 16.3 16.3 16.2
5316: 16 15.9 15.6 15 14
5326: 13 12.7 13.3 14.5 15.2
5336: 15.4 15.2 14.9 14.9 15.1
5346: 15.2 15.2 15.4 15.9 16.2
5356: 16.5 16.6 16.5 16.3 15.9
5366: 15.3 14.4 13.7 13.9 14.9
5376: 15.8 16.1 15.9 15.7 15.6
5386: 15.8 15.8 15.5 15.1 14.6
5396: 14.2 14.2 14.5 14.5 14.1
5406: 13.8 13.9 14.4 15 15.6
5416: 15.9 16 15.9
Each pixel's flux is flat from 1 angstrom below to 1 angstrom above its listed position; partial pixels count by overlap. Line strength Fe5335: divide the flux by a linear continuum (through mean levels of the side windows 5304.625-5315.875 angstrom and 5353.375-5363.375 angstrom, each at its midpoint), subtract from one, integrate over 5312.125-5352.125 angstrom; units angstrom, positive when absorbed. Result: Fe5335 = 3.18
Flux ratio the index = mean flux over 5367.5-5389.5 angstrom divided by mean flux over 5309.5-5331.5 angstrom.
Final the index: 1.02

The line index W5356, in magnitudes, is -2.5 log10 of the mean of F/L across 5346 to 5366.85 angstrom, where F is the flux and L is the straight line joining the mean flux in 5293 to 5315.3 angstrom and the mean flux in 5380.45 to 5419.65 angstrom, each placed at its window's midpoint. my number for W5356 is -0.057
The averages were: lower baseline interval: 15.3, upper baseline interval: 15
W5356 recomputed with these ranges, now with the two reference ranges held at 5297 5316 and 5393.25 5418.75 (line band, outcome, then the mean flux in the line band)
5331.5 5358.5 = -0.022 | 15.4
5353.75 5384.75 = -0.045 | 15.6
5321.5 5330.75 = 0.131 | 13.5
